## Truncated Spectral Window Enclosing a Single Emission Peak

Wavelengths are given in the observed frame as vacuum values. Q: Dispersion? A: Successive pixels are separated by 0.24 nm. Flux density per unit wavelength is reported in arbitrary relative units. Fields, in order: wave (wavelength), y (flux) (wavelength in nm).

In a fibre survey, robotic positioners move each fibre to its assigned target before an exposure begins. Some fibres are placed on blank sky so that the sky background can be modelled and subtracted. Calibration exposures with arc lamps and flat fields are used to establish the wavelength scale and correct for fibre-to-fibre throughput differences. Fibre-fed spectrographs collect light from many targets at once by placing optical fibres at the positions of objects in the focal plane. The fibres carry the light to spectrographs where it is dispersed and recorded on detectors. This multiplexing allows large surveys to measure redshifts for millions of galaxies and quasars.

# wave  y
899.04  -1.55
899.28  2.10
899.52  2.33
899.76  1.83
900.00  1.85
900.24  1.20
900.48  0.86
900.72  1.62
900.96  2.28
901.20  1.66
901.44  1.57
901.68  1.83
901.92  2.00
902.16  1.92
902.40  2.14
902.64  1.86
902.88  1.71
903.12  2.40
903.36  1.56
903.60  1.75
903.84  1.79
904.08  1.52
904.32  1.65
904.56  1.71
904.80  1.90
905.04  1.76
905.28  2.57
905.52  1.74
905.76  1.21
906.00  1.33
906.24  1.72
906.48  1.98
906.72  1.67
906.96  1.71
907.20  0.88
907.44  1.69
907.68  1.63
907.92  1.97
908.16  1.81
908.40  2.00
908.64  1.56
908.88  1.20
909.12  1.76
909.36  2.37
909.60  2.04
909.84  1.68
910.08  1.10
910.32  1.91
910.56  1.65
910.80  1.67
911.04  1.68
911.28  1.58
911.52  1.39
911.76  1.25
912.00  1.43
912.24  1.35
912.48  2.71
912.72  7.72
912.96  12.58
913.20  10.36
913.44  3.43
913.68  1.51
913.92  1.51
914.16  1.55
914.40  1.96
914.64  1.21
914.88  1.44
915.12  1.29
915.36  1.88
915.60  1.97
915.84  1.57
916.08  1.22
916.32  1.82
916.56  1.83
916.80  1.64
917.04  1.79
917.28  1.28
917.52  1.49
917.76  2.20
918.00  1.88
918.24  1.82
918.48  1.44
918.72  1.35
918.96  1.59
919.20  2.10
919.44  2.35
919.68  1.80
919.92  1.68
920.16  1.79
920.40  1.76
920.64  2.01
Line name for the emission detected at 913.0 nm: H-beta 4861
